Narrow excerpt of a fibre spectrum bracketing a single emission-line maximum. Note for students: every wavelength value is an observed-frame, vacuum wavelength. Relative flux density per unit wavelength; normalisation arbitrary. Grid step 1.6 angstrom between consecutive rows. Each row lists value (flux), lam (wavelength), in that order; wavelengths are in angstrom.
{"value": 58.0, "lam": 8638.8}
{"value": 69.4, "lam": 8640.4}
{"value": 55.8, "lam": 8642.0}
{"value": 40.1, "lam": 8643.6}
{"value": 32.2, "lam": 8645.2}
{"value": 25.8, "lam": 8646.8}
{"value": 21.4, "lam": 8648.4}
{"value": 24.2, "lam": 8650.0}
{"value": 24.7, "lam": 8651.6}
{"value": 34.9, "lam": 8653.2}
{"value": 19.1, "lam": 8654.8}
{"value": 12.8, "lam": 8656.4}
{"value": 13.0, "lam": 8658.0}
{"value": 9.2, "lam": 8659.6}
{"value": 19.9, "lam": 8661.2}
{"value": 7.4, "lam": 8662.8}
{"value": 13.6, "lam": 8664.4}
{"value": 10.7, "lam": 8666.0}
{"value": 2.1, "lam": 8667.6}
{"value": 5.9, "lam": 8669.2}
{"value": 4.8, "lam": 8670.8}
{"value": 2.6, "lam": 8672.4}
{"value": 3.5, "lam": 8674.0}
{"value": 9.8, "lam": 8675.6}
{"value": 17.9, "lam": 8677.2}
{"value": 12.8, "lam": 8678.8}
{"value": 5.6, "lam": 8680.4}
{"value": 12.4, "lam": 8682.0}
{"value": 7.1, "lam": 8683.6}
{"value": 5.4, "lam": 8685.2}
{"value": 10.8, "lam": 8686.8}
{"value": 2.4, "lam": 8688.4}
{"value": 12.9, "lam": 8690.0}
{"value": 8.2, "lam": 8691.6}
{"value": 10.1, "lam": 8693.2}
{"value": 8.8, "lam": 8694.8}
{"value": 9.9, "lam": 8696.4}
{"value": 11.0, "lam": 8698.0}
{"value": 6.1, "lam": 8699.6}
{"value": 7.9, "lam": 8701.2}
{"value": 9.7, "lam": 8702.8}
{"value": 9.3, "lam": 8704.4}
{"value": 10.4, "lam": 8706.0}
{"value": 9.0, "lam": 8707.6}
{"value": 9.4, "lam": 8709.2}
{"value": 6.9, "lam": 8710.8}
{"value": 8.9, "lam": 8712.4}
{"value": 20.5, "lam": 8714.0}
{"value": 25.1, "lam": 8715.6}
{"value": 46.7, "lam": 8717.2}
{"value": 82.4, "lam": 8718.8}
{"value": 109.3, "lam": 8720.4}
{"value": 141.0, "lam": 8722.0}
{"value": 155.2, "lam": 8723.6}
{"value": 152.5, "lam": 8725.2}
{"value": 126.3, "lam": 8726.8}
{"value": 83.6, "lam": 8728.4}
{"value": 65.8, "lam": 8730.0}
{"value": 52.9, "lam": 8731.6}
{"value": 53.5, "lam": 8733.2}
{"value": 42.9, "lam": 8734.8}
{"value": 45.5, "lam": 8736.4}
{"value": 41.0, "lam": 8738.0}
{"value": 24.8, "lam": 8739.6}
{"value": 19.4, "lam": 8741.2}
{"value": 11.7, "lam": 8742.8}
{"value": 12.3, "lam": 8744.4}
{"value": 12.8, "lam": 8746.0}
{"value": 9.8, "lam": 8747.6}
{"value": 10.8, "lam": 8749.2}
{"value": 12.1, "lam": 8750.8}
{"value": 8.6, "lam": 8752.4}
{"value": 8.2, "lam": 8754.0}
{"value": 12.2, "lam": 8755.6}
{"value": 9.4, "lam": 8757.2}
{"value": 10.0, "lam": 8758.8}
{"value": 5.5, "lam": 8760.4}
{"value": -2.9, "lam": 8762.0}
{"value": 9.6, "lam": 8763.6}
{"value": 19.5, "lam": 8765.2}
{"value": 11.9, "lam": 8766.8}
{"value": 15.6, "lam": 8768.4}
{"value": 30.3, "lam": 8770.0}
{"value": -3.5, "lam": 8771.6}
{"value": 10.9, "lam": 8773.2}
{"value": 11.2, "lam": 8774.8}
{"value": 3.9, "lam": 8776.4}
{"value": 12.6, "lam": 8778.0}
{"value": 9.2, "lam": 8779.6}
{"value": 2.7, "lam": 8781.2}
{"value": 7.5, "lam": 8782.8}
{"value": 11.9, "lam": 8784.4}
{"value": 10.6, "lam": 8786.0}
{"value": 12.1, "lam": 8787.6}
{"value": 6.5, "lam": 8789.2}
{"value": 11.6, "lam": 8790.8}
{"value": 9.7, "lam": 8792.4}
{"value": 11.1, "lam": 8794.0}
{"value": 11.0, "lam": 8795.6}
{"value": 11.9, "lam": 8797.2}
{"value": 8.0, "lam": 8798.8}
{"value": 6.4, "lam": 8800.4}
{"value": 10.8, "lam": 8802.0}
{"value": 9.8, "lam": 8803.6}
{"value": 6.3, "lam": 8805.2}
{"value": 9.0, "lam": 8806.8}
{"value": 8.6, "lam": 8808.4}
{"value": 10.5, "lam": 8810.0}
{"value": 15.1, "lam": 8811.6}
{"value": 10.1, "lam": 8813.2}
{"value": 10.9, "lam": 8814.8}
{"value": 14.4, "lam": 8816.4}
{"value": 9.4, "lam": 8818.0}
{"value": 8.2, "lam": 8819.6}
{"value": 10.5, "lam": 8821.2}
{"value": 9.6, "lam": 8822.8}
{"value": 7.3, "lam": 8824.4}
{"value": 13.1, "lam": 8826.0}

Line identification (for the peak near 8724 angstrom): [O III] 5007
